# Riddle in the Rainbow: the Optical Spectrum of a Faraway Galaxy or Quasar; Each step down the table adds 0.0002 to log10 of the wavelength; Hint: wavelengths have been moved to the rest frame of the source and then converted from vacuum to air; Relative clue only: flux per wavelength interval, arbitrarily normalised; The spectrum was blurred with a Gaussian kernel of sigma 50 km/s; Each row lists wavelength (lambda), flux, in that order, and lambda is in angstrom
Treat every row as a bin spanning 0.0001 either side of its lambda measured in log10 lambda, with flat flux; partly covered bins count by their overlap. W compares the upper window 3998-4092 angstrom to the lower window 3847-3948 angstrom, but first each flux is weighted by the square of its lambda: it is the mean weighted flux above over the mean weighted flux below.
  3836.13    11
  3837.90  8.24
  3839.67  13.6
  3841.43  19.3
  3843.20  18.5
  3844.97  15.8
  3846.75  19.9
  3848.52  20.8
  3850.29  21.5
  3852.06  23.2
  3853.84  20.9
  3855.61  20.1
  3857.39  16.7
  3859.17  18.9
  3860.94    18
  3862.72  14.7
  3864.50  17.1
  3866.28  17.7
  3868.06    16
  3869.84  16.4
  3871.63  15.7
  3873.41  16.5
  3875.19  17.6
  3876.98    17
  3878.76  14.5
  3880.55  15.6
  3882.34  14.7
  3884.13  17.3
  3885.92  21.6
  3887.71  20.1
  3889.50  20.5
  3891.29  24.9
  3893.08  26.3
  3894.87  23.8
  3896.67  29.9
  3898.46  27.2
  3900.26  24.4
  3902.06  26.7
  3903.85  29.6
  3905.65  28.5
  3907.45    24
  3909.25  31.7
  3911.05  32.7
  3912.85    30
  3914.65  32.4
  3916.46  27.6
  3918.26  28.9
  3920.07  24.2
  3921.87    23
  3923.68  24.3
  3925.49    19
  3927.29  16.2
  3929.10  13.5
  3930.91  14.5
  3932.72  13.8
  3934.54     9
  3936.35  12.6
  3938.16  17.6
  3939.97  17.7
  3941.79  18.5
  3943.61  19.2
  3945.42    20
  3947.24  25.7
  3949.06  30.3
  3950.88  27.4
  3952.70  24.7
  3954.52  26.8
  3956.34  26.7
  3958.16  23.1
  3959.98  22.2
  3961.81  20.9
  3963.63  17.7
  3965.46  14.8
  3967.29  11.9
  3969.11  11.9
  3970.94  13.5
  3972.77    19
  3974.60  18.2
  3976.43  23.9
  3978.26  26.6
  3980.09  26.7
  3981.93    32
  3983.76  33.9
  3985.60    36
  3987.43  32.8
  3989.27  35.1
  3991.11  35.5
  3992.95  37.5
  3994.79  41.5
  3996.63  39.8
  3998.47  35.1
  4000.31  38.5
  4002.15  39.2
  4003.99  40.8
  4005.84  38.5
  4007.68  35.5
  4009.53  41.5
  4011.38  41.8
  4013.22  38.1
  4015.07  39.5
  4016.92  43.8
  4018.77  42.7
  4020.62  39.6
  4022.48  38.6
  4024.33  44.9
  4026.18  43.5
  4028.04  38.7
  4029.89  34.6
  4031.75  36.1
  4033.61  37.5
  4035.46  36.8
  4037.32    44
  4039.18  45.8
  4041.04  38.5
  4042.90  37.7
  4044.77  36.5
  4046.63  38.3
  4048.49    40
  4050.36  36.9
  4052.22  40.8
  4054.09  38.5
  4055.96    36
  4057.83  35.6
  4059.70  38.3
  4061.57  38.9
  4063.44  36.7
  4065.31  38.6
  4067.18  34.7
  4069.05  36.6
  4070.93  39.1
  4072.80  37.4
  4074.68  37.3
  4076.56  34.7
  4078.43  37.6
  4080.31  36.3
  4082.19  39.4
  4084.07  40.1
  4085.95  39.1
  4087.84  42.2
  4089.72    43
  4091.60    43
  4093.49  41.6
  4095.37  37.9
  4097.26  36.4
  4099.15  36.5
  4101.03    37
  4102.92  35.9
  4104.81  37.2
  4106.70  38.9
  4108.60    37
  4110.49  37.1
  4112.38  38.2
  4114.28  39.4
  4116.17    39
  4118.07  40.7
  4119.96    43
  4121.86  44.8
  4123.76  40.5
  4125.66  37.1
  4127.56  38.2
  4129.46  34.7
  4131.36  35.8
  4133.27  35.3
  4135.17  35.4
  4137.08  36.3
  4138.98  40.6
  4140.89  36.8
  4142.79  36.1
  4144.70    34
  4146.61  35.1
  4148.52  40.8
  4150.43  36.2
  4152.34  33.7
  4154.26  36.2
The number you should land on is 2.01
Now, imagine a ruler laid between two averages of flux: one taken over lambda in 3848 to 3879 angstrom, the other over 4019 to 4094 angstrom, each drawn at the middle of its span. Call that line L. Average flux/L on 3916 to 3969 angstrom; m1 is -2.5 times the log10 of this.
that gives 0.29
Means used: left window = 18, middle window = 20.2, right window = 38.9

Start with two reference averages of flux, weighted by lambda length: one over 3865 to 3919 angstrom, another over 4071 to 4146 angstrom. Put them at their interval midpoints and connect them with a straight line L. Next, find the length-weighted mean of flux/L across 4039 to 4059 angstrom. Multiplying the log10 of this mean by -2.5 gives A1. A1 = -0.13 mag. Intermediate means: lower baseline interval 23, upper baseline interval 38.2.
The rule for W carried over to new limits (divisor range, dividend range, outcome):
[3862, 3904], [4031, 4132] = 2.11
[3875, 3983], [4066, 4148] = 1.90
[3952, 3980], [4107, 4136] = 2.05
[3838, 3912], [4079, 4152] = 2.09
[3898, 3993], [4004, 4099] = 1.74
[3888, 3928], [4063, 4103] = 1.60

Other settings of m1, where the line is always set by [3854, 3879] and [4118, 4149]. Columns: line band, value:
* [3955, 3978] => 0.288 mag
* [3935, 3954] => 0.100 mag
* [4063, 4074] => -0.138 mag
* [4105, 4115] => -0.058 mag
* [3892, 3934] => -0.202 mag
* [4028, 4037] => -0.230 mag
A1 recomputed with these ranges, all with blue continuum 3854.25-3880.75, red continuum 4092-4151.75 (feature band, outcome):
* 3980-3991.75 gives -0.25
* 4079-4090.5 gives -0.15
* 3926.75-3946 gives 0.40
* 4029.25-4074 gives -0.19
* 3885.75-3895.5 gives -0.21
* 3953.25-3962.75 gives 0.02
